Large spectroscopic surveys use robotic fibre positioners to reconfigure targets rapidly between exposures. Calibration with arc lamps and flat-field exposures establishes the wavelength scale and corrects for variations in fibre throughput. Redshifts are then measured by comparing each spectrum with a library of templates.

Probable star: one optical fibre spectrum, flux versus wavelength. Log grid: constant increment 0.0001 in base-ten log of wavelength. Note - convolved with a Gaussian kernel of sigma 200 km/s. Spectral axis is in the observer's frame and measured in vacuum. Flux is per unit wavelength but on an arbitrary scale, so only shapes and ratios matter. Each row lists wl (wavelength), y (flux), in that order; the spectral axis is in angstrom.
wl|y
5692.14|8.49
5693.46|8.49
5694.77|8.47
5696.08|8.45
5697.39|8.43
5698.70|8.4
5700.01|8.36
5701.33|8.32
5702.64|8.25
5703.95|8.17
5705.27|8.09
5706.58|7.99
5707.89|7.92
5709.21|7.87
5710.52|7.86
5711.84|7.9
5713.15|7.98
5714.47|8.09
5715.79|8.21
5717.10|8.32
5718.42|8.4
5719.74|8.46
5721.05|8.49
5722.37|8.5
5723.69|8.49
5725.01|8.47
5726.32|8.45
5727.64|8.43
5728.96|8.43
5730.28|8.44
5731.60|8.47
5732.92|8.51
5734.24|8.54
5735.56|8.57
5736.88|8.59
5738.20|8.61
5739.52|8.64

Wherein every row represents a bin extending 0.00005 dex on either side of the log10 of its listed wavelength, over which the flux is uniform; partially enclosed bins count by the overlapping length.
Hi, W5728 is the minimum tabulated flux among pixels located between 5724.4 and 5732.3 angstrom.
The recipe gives 8.43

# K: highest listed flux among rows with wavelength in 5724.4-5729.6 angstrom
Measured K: 8.47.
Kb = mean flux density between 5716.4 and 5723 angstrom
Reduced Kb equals 8.44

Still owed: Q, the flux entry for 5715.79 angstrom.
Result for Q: 8.21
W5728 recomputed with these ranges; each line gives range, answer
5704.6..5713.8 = 7.86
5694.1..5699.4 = 8.4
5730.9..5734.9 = 8.47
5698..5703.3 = 8.25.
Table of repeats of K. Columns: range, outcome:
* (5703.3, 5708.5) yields 8.17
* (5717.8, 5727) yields 8.5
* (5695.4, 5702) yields 8.45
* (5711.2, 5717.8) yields 8.32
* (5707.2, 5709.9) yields 7.92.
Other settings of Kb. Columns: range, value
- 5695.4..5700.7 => 8.41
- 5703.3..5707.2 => 8.08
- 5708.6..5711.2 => 7.86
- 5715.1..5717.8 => 8.26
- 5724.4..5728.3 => 8.46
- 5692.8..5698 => 8.46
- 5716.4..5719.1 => 8.36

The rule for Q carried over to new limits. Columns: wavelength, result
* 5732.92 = 8.51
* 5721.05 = 8.49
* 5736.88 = 8.59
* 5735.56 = 8.57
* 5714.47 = 8.09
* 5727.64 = 8.43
